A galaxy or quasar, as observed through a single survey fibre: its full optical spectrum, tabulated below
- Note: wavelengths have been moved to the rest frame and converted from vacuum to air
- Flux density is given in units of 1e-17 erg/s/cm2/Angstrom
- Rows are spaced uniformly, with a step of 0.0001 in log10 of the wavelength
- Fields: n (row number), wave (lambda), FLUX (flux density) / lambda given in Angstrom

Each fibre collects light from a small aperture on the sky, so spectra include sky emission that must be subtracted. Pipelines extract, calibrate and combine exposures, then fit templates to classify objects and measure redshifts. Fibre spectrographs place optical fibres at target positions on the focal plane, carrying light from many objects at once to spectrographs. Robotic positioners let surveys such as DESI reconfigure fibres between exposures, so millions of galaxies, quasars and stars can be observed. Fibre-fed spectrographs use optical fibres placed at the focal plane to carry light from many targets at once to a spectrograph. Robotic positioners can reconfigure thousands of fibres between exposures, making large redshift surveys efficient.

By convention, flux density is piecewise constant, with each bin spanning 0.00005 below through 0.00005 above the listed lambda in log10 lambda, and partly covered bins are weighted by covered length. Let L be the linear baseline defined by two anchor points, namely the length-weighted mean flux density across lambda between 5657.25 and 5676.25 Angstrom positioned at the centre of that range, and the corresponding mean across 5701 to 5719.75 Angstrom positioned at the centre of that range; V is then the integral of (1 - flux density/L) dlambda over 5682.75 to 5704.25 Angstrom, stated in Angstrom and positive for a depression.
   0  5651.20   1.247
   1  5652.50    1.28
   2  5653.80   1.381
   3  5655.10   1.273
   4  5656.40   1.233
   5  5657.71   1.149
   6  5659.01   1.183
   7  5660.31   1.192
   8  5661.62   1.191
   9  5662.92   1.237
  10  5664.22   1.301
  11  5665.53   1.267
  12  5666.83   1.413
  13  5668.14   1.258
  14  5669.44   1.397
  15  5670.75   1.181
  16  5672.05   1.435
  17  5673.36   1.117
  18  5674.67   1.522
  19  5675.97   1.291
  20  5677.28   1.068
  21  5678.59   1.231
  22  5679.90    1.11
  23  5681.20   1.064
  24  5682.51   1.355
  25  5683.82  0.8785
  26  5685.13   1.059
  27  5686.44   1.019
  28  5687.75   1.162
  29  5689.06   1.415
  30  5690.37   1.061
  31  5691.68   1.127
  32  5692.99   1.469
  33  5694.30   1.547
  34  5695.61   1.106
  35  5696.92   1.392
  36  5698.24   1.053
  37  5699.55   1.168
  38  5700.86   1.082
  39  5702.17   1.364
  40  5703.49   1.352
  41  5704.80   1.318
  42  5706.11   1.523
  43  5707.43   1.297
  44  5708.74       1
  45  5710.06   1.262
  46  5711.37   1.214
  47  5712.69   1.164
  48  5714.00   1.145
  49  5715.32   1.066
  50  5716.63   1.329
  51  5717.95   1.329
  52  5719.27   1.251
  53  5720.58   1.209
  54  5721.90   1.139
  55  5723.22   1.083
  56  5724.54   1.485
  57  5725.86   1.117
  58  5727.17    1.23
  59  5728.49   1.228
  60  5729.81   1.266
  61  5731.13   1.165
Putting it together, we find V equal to 0.9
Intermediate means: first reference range 1.28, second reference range 1.25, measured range 1.21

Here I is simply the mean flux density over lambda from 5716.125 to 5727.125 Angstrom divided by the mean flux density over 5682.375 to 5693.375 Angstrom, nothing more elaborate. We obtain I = 1.1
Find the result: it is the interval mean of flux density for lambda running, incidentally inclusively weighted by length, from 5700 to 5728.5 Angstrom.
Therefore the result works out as 1.24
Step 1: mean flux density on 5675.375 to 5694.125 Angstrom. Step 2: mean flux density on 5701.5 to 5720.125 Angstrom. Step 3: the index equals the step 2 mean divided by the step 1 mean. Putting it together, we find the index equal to 1.07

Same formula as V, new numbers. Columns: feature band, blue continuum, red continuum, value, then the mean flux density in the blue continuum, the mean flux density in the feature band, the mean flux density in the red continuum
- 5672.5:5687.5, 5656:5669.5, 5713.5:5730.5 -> 1.00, 1.25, 1.16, 1.22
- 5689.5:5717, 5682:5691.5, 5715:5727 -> -1.47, 1.13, 1.24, 1.23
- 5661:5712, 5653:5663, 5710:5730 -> -0.58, 1.23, 1.24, 1.22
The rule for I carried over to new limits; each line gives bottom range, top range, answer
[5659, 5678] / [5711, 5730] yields 0.96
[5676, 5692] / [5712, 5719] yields 1.06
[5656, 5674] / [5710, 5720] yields 0.97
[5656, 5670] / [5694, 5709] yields 1.01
